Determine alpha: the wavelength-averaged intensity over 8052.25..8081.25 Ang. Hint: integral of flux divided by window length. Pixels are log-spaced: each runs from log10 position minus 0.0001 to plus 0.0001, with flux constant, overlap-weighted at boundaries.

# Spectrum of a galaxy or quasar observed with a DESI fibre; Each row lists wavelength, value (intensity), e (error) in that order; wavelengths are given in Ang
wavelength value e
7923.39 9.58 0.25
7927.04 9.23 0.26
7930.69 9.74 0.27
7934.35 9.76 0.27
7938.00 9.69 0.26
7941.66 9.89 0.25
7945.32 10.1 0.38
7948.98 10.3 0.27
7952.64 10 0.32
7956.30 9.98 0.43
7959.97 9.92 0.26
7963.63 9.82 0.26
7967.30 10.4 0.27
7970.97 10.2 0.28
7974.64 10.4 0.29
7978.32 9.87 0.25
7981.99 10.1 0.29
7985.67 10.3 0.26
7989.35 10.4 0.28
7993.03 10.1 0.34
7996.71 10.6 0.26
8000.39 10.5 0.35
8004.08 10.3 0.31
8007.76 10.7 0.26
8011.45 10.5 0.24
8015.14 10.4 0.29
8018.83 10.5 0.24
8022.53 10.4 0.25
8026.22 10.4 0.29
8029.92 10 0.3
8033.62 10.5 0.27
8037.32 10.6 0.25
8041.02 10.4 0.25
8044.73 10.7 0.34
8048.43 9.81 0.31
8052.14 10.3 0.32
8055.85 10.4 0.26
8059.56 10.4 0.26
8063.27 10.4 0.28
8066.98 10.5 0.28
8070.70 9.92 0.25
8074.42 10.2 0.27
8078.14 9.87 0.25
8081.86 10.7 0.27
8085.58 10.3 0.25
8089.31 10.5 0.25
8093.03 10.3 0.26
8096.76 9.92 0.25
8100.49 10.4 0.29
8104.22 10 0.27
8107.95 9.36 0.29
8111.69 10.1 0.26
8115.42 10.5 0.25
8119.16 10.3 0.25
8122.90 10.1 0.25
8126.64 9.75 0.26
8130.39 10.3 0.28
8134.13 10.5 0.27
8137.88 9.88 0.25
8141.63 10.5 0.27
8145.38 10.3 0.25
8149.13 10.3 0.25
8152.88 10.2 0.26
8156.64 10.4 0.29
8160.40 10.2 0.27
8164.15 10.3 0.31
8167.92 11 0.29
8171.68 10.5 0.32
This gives 10.3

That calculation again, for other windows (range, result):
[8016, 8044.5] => 10.4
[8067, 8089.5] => 10.2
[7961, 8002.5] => 10.2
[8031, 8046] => 10.5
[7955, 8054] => 10.3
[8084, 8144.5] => 10.2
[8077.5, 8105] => 10.3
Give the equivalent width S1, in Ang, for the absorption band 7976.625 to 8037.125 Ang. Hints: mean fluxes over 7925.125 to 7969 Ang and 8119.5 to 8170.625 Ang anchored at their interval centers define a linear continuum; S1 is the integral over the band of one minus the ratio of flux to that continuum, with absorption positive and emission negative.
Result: -2.0 Ang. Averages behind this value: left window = 9.9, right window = 10.3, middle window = 10.4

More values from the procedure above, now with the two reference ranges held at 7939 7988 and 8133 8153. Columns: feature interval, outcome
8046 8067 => -0.2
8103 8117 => 0.4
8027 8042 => -0.3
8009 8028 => -0.6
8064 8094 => -0.2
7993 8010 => -0.6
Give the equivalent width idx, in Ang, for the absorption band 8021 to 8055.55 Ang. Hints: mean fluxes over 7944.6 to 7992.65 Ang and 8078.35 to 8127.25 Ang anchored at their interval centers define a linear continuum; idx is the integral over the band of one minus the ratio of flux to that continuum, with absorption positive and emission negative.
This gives -0.7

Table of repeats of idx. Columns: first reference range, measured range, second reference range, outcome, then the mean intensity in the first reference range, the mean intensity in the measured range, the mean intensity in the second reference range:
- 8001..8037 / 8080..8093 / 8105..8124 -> -0.38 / 10.4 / 10.5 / 10.1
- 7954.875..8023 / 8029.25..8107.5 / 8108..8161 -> -0.28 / 10.3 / 10.3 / 10.2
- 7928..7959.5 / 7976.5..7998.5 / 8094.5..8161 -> -0.57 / 9.91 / 10.2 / 10.2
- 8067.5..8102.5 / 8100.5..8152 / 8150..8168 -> 0.74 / 10.2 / 10.2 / 10.4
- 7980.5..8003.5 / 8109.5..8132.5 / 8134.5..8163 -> 0.25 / 10.3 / 10.2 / 10.3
